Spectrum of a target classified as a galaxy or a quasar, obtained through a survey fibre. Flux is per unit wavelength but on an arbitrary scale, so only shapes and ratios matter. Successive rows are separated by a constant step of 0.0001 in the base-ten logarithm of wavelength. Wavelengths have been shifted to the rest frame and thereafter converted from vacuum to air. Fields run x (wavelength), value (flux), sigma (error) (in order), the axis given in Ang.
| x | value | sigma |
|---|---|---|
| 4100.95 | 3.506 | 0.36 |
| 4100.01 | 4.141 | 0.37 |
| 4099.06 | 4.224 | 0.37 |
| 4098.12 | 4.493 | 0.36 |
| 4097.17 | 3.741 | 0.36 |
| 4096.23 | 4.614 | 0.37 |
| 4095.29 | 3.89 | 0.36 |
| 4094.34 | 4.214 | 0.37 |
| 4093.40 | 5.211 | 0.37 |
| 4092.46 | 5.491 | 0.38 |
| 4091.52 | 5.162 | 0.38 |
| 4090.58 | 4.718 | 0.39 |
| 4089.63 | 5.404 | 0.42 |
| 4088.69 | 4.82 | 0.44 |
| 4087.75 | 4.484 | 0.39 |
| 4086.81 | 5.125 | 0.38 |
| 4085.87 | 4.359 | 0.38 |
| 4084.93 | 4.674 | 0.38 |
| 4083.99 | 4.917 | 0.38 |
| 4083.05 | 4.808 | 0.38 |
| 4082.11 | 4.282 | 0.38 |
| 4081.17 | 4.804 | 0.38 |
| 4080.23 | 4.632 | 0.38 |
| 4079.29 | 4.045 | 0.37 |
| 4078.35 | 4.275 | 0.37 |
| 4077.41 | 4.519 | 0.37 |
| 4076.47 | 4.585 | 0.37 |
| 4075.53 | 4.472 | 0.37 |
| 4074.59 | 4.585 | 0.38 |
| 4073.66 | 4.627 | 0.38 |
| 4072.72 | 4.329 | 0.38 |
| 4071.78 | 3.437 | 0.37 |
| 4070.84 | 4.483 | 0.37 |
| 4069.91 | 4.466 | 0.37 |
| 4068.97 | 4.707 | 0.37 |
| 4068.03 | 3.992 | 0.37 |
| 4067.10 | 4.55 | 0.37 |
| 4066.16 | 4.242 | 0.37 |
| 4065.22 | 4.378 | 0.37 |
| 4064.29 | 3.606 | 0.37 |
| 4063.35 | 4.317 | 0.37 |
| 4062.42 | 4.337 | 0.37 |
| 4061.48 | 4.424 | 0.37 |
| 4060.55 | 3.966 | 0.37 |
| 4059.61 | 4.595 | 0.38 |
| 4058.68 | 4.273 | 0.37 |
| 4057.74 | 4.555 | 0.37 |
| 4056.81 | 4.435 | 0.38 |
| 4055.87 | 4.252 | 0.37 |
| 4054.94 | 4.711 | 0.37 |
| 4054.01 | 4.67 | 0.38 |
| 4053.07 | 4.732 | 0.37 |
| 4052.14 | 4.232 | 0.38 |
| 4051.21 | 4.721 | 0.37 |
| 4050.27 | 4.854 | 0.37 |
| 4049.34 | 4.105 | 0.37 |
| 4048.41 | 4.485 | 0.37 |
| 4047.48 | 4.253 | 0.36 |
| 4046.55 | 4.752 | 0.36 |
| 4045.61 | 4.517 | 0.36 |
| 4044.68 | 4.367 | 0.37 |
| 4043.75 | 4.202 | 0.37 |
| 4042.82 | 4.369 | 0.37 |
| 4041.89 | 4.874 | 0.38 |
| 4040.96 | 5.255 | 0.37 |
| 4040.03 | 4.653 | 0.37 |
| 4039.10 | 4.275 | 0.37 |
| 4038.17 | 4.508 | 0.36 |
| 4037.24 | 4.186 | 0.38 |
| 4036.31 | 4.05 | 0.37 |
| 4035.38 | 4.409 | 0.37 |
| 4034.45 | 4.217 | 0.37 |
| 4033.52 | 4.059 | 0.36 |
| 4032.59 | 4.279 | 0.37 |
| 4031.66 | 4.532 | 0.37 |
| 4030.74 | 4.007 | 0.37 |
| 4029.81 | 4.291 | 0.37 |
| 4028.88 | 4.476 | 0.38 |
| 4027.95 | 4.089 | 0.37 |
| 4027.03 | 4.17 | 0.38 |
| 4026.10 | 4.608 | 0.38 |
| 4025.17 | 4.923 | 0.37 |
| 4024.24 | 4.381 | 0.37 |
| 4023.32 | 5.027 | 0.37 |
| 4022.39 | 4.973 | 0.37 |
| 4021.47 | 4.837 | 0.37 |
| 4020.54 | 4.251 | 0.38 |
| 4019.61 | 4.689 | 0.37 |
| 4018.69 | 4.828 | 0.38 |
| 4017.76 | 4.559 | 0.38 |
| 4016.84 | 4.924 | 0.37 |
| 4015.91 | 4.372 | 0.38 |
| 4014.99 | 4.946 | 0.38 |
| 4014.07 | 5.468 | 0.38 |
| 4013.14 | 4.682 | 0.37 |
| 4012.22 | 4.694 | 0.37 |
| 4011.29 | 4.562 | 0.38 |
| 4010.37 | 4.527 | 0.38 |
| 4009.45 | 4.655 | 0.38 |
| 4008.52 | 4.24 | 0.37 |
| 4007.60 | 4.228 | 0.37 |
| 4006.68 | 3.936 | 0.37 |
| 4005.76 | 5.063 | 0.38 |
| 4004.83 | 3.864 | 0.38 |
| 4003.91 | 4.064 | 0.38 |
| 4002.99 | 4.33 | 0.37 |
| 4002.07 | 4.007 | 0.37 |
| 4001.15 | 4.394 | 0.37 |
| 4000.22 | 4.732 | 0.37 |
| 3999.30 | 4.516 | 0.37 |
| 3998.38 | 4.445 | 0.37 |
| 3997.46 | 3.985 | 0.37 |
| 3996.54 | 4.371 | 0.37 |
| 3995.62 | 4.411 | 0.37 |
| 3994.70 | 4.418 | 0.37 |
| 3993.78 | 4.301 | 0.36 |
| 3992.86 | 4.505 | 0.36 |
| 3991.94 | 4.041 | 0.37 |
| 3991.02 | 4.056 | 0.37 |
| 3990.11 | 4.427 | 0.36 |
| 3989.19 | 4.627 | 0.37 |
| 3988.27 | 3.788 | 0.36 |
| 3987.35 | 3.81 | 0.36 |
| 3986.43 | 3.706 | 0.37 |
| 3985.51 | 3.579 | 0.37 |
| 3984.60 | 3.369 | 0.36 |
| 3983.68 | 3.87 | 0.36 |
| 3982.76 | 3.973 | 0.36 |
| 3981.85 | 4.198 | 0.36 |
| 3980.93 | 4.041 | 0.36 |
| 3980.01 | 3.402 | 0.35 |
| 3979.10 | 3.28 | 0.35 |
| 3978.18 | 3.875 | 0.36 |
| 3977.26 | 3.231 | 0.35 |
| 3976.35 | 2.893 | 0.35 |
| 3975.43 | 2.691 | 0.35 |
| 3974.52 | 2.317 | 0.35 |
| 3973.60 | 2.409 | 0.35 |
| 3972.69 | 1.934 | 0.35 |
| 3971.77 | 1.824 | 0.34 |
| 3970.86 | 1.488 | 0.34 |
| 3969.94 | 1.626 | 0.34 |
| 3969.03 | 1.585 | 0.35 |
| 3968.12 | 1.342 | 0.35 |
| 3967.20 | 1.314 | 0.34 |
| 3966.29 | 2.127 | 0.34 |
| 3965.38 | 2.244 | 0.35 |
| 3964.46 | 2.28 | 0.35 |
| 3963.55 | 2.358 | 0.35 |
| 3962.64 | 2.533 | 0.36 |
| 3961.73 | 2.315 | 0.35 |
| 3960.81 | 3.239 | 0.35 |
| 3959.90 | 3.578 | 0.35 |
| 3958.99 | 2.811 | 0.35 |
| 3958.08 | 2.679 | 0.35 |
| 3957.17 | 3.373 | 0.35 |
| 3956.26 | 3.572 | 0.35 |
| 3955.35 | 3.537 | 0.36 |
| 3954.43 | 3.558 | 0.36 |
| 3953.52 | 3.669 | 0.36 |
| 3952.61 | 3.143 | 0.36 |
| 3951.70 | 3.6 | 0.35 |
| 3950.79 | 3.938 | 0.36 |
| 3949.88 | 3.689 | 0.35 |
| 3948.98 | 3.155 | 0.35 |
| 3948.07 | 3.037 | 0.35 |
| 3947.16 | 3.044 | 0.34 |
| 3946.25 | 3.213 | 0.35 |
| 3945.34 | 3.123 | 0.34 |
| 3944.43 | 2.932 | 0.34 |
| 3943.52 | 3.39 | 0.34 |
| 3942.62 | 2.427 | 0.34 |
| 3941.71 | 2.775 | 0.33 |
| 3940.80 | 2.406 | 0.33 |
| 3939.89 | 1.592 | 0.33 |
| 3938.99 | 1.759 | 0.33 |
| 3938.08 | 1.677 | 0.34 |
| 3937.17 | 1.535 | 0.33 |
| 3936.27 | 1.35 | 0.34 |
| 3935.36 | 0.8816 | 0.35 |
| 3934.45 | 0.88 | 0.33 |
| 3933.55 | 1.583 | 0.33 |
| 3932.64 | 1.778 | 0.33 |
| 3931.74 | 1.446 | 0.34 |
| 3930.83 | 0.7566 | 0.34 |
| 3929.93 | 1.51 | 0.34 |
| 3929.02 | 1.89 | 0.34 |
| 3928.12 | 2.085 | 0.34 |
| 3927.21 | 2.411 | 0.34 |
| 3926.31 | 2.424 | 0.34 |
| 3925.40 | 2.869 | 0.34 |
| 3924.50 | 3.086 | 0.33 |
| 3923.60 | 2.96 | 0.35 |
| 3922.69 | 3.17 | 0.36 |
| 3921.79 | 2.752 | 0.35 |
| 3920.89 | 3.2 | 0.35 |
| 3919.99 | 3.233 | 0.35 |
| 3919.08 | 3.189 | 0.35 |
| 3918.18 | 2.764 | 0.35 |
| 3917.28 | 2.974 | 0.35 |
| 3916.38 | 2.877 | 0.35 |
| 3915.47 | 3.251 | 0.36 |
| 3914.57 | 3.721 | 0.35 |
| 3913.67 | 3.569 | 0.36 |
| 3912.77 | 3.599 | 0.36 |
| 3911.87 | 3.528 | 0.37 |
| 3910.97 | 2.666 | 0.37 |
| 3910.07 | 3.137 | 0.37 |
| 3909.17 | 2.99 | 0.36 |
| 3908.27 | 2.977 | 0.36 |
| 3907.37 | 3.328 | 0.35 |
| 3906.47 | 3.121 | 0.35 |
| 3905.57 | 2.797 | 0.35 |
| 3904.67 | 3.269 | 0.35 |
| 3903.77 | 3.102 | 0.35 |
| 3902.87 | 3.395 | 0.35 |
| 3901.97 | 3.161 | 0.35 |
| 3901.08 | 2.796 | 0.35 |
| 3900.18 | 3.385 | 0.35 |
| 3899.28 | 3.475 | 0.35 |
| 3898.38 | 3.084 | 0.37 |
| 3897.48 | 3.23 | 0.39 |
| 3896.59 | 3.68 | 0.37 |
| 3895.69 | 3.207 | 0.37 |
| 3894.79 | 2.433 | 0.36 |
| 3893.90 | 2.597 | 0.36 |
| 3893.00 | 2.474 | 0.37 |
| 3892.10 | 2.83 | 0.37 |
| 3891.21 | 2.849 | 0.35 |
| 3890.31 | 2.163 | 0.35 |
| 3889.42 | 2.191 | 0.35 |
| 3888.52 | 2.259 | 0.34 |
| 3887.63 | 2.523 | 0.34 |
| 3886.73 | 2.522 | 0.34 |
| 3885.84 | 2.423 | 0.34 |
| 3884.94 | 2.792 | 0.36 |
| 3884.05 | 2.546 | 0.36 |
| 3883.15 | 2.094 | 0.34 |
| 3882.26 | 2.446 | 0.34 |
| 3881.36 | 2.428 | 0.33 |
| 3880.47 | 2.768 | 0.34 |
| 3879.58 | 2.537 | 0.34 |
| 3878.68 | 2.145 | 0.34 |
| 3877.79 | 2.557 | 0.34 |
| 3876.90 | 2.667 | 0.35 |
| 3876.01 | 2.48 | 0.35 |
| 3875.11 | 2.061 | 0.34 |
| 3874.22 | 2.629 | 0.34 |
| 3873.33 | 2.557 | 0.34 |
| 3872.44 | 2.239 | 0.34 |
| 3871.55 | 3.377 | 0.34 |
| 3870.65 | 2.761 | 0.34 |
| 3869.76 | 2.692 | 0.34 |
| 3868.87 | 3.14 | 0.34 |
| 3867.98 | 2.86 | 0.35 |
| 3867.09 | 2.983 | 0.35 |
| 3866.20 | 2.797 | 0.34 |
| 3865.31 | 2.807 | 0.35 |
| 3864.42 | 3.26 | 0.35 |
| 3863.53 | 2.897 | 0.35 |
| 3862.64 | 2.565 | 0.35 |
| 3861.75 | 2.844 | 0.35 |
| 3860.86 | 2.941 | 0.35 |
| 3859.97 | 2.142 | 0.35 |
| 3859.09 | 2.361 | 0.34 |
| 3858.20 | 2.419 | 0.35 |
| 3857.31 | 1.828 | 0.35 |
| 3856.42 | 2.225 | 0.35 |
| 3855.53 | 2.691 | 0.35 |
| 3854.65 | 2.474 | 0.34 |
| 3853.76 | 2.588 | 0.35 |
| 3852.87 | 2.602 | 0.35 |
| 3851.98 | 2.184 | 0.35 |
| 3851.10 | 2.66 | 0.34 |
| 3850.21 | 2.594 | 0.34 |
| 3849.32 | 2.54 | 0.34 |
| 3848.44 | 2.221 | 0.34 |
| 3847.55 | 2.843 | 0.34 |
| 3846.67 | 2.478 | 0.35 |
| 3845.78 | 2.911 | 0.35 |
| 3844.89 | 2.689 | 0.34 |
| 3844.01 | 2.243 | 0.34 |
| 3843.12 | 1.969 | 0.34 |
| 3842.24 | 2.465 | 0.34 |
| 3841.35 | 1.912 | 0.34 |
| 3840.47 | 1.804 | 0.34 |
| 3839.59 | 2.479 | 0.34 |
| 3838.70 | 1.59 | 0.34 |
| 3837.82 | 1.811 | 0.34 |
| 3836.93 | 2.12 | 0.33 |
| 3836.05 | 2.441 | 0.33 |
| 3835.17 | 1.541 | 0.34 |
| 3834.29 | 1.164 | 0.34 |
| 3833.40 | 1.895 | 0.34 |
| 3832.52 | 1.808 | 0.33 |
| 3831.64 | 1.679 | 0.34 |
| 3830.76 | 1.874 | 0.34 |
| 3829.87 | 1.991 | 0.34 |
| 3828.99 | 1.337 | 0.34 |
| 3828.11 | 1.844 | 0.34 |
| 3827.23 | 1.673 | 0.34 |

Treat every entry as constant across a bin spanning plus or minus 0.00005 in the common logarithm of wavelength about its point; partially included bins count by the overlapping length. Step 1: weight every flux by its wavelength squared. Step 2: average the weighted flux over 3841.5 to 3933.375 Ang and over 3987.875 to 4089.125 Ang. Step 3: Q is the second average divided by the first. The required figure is 1.8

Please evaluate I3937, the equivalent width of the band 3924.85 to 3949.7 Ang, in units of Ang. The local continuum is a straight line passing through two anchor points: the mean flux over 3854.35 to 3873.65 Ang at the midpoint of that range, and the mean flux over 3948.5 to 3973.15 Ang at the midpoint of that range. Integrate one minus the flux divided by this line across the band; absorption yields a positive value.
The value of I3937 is 4.8 Ang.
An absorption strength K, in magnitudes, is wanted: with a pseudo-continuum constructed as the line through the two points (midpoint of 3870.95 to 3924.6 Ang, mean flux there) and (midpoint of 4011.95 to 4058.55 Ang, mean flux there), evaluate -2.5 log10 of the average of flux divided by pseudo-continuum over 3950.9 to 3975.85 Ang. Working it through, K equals 0.37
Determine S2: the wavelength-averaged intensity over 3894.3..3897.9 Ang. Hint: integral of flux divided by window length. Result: 3.14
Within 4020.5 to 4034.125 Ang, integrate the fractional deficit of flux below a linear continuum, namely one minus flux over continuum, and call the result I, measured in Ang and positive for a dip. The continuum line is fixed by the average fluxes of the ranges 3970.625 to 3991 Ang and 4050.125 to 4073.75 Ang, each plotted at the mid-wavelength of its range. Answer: -1.9 Ang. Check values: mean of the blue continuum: 3.34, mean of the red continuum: 4.37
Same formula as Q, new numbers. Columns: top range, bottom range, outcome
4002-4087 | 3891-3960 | 1.69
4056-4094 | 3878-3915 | 1.72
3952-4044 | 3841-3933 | 1.51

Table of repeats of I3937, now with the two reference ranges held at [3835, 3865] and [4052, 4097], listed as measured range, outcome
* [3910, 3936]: 4.45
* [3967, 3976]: 4.22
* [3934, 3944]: 4.20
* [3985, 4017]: -4.48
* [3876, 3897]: 1.37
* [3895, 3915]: -2.12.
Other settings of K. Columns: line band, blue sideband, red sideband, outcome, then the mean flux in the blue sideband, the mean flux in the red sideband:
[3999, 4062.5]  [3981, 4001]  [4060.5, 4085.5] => -0.054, 4.15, 4.4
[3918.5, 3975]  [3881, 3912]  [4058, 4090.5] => 0.310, 2.85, 4.46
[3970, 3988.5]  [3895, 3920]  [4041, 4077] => 0.200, 3.19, 4.42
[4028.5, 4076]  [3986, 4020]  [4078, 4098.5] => 0.037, 4.41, 4.65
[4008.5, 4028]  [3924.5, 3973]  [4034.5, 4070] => -0.237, 2.41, 4.42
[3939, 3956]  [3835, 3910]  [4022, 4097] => 0.096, 2.63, 4.49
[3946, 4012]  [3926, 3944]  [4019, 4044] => -0.150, 1.83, 4.47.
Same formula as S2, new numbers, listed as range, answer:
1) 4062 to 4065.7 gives 4.16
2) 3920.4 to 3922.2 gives 3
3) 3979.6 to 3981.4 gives 3.72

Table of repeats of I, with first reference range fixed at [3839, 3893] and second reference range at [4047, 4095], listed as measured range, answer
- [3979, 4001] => -2.1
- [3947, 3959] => 0.0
